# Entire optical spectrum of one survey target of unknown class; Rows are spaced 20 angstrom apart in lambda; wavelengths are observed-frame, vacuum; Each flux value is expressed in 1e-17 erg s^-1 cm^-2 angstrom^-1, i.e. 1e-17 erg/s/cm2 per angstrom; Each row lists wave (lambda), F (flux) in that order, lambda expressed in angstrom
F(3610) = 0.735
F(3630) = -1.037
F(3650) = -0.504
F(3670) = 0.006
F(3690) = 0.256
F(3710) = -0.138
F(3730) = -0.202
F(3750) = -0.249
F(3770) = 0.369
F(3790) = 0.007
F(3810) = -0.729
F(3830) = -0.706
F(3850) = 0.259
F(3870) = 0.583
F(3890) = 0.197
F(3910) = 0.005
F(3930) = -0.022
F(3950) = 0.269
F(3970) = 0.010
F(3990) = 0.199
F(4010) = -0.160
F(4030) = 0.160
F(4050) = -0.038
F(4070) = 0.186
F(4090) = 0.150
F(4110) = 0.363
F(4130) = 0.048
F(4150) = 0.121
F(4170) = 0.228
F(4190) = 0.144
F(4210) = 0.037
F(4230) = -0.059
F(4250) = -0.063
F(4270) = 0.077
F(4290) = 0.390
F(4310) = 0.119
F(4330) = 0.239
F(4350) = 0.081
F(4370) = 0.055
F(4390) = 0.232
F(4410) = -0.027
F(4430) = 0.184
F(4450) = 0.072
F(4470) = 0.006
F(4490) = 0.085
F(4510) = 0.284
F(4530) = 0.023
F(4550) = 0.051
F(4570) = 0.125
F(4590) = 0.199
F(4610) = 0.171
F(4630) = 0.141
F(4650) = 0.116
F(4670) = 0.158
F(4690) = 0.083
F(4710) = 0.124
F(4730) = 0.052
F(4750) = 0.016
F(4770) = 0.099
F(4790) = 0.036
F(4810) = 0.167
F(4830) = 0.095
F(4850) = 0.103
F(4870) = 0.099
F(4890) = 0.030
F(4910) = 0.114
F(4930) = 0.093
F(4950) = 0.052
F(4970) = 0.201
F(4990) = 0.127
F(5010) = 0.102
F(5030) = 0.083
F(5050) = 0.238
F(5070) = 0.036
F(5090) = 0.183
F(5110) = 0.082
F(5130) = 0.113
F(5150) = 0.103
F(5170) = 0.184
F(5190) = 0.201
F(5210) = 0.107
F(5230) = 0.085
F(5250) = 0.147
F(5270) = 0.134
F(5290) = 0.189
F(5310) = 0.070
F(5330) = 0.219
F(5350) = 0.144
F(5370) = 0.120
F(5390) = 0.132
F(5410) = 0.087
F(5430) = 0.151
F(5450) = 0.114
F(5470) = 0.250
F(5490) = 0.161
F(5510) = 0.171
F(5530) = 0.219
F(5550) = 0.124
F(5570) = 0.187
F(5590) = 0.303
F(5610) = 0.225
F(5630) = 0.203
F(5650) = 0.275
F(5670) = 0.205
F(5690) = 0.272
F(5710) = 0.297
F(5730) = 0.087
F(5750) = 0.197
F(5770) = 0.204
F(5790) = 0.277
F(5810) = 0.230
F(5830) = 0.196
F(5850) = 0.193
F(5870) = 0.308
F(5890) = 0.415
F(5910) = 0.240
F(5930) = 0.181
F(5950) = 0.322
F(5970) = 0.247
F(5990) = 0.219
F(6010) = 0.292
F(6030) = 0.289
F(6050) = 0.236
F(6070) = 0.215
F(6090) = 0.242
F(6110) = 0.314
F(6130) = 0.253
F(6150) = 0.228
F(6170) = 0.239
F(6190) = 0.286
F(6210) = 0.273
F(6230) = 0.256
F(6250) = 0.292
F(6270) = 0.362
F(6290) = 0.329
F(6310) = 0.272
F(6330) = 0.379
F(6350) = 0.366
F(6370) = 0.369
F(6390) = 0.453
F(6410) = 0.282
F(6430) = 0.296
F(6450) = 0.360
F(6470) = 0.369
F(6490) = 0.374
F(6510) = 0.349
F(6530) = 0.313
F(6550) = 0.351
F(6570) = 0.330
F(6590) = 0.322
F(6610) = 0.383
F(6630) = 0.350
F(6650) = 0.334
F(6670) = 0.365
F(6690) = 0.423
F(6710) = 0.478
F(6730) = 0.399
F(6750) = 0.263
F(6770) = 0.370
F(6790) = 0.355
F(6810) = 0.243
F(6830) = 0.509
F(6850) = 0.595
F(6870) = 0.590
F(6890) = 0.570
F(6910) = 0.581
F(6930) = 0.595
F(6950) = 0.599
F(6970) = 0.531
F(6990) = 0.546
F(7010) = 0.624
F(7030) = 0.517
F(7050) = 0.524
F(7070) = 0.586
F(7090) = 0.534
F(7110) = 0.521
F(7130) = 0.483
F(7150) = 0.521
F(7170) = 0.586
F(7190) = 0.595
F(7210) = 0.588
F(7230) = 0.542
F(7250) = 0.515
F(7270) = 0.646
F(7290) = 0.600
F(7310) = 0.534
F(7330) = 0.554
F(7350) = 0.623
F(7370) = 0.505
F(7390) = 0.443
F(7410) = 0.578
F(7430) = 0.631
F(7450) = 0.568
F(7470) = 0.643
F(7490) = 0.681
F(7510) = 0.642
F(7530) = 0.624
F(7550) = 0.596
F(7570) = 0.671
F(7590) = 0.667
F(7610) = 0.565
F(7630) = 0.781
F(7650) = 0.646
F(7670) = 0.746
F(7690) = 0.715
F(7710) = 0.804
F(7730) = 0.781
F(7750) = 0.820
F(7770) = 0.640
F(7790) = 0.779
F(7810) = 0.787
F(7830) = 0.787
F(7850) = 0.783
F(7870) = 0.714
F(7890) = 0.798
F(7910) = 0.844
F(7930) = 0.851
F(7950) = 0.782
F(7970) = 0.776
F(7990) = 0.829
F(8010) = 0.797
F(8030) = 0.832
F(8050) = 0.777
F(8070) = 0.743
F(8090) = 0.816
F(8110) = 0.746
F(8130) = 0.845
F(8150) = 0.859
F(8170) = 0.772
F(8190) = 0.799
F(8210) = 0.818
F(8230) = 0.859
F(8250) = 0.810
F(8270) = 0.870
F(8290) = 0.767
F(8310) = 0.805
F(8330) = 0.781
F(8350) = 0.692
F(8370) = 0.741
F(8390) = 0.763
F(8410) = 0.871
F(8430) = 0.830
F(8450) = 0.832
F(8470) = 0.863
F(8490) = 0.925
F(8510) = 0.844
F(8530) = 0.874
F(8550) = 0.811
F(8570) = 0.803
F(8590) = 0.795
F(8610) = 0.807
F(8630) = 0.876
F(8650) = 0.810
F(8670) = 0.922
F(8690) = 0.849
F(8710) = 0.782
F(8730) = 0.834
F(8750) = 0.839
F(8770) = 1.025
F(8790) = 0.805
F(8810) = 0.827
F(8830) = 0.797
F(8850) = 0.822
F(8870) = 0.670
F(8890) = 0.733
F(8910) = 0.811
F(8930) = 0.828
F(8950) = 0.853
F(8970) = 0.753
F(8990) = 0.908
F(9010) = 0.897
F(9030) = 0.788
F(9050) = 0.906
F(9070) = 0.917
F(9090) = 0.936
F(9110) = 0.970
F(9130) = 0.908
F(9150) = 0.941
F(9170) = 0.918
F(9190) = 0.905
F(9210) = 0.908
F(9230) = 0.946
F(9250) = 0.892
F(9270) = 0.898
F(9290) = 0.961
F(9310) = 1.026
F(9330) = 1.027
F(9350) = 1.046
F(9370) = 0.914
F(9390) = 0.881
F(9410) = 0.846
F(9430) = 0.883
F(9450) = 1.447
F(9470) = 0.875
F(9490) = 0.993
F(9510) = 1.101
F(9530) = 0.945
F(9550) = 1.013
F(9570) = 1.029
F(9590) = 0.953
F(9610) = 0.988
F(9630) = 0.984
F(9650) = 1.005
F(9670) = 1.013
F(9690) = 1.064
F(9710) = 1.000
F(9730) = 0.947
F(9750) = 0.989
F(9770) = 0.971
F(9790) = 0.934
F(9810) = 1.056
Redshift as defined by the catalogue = 0.71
